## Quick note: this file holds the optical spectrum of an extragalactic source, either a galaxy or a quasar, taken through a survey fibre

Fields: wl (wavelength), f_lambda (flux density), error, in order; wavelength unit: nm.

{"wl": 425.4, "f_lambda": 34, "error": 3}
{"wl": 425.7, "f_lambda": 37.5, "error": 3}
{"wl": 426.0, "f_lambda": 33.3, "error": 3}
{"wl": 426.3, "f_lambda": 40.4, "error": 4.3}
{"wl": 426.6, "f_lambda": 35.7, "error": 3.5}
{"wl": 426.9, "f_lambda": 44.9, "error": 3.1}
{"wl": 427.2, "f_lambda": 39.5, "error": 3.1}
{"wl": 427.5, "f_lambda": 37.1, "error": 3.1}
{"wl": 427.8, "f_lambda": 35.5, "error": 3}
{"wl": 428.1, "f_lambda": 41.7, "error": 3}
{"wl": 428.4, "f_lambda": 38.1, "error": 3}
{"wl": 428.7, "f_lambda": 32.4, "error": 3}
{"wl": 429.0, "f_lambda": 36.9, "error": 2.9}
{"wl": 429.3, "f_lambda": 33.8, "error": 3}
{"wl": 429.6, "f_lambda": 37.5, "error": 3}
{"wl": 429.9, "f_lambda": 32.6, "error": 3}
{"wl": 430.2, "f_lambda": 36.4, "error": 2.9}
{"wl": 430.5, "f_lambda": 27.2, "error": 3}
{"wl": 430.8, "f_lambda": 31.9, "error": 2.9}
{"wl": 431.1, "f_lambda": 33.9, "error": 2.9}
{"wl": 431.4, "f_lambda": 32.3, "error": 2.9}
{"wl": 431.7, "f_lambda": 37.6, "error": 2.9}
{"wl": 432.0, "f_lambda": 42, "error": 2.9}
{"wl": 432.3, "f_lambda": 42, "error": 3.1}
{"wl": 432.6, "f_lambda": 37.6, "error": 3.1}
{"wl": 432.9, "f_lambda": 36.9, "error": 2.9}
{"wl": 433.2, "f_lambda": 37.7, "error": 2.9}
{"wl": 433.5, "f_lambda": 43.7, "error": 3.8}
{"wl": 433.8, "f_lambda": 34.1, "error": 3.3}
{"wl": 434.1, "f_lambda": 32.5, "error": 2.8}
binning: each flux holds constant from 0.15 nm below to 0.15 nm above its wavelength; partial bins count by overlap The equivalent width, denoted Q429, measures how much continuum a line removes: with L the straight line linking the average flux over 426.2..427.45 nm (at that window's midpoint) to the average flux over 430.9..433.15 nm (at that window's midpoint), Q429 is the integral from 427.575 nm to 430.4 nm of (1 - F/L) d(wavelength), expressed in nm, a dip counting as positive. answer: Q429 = 0.21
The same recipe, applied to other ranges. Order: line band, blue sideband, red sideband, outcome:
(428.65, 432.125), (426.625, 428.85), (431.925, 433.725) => 0.397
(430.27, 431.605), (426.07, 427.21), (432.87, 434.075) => 0.227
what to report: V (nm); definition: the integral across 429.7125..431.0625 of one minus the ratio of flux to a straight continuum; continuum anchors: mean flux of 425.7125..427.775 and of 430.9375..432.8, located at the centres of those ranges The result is 0.19 nm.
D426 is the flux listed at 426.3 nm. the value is 40.4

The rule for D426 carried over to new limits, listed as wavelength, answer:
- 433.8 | 34.1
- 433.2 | 37.7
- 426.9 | 44.9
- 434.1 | 32.5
